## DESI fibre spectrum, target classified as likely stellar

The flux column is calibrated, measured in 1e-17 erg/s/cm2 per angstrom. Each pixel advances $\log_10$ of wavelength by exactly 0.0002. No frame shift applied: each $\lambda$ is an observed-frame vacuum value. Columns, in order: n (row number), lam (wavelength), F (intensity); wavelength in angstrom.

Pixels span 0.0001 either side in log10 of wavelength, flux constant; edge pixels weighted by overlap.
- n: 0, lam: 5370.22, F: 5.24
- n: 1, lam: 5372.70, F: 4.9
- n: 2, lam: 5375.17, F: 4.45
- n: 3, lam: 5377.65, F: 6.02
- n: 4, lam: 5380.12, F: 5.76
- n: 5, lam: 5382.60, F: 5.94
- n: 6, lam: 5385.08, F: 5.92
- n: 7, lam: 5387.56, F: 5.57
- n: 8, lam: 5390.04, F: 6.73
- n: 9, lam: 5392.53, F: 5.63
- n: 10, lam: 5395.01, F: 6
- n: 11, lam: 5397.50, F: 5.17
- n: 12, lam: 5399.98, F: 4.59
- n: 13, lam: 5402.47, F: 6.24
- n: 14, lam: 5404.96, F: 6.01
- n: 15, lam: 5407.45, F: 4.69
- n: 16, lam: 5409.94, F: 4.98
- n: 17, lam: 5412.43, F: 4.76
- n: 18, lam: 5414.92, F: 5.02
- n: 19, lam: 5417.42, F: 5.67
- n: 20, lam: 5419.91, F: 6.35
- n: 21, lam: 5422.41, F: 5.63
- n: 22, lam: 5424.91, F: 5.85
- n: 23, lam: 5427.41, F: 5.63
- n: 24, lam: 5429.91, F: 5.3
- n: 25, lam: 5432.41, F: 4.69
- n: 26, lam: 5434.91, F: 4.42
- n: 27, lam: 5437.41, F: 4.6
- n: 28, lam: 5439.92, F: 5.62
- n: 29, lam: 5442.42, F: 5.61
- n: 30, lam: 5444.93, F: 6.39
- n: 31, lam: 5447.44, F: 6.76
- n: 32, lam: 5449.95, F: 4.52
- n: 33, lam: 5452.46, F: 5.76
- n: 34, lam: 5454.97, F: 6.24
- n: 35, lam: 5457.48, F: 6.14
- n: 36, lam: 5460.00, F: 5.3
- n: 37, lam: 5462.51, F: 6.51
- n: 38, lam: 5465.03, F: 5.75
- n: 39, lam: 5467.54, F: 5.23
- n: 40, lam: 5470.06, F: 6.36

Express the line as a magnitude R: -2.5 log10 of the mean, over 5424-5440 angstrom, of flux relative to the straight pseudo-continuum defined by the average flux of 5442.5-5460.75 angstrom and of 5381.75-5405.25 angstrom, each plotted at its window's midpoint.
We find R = 0.14 mag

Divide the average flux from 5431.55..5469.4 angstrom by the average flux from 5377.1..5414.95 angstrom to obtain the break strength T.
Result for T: 1.00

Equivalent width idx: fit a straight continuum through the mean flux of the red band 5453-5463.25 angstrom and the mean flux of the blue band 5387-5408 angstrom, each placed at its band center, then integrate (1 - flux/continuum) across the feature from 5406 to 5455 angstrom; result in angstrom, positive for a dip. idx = 3.7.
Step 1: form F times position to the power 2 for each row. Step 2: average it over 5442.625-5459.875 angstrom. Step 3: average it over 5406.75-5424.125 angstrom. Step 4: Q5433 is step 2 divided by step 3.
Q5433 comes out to 1.12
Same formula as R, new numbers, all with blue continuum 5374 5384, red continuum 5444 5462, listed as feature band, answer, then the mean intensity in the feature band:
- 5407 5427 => 0.06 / 5.41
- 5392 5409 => 0.04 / 5.46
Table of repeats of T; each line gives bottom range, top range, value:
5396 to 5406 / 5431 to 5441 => 0.88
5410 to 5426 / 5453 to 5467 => 1.08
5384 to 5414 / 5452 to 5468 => 1.07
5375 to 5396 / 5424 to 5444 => 0.89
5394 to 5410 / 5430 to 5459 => 1.02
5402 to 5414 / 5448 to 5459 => 1.09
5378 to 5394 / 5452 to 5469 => 0.99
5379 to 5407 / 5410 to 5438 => 0.92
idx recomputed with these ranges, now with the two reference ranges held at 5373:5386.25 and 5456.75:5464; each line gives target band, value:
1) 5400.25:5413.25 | 0.9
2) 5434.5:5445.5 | 1.0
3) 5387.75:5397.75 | -0.5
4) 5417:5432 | 0.3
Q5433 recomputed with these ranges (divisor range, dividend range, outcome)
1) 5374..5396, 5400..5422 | 0.95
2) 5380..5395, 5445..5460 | 1.01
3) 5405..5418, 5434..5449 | 1.11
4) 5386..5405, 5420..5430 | 1.01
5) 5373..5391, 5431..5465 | 1.00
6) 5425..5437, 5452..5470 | 1.18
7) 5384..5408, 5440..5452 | 1.04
